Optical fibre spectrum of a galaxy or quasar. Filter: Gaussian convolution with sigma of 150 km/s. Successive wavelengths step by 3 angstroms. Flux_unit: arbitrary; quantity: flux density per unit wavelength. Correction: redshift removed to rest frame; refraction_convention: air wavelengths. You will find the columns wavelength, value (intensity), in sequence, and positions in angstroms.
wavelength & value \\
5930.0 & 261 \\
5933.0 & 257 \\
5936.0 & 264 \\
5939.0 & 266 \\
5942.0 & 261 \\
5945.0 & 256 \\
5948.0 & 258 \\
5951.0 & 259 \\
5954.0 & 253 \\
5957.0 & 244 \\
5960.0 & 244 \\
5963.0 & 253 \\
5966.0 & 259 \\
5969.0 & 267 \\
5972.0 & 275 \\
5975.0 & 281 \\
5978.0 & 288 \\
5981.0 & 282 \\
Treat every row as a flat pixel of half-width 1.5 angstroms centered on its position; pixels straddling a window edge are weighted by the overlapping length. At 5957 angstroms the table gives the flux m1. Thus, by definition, 244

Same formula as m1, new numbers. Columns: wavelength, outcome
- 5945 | 256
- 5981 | 282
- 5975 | 281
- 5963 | 253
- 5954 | 253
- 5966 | 259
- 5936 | 264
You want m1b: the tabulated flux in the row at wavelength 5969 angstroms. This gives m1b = 267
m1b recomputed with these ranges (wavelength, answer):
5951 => 259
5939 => 266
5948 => 258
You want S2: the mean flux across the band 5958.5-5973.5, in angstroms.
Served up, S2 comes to 260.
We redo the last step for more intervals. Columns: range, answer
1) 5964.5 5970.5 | 263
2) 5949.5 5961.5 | 250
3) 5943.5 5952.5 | 258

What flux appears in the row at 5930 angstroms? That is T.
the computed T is 261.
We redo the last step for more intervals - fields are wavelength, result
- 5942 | 261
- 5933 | 257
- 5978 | 288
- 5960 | 244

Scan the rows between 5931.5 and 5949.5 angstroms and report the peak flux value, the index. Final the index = 266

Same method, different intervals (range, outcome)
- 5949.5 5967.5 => 259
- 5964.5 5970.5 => 267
